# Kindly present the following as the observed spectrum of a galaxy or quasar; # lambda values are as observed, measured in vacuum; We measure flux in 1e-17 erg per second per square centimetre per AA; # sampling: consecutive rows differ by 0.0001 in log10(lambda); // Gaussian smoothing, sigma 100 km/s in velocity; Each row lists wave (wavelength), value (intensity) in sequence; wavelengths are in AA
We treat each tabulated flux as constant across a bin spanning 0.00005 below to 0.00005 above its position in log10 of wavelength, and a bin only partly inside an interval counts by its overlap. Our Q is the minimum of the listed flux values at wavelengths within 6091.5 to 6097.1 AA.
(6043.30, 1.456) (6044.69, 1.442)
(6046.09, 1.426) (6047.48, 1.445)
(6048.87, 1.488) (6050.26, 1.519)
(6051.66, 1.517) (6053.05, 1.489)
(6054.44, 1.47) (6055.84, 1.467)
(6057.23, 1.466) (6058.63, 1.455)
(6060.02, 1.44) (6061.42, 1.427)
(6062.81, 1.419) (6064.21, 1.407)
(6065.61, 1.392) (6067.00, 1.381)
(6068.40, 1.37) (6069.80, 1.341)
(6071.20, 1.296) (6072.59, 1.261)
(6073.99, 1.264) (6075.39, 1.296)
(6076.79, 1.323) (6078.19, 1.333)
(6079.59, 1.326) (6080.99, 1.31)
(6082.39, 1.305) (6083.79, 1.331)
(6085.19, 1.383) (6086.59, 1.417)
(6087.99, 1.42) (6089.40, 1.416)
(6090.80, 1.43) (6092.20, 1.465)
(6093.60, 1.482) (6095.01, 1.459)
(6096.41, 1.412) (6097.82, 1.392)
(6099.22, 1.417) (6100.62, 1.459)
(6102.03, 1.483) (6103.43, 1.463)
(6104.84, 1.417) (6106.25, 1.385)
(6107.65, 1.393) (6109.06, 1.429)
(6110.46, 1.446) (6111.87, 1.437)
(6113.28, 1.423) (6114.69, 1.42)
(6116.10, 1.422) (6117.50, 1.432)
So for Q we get 1.412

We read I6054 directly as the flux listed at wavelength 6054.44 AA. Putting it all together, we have 1.47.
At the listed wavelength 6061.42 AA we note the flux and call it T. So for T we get 1.427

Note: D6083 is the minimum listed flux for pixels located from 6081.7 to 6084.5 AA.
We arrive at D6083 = 1.305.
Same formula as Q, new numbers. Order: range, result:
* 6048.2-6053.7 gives 1.488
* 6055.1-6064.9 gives 1.407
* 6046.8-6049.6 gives 1.445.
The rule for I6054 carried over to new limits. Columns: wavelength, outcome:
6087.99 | 1.42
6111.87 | 1.437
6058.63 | 1.455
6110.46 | 1.446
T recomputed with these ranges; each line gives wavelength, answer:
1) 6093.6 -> 1.482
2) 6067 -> 1.381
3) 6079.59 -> 1.326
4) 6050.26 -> 1.519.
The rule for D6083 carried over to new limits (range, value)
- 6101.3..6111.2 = 1.385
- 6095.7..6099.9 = 1.392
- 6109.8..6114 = 1.423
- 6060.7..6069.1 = 1.37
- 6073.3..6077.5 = 1.264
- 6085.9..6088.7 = 1.417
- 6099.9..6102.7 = 1.459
